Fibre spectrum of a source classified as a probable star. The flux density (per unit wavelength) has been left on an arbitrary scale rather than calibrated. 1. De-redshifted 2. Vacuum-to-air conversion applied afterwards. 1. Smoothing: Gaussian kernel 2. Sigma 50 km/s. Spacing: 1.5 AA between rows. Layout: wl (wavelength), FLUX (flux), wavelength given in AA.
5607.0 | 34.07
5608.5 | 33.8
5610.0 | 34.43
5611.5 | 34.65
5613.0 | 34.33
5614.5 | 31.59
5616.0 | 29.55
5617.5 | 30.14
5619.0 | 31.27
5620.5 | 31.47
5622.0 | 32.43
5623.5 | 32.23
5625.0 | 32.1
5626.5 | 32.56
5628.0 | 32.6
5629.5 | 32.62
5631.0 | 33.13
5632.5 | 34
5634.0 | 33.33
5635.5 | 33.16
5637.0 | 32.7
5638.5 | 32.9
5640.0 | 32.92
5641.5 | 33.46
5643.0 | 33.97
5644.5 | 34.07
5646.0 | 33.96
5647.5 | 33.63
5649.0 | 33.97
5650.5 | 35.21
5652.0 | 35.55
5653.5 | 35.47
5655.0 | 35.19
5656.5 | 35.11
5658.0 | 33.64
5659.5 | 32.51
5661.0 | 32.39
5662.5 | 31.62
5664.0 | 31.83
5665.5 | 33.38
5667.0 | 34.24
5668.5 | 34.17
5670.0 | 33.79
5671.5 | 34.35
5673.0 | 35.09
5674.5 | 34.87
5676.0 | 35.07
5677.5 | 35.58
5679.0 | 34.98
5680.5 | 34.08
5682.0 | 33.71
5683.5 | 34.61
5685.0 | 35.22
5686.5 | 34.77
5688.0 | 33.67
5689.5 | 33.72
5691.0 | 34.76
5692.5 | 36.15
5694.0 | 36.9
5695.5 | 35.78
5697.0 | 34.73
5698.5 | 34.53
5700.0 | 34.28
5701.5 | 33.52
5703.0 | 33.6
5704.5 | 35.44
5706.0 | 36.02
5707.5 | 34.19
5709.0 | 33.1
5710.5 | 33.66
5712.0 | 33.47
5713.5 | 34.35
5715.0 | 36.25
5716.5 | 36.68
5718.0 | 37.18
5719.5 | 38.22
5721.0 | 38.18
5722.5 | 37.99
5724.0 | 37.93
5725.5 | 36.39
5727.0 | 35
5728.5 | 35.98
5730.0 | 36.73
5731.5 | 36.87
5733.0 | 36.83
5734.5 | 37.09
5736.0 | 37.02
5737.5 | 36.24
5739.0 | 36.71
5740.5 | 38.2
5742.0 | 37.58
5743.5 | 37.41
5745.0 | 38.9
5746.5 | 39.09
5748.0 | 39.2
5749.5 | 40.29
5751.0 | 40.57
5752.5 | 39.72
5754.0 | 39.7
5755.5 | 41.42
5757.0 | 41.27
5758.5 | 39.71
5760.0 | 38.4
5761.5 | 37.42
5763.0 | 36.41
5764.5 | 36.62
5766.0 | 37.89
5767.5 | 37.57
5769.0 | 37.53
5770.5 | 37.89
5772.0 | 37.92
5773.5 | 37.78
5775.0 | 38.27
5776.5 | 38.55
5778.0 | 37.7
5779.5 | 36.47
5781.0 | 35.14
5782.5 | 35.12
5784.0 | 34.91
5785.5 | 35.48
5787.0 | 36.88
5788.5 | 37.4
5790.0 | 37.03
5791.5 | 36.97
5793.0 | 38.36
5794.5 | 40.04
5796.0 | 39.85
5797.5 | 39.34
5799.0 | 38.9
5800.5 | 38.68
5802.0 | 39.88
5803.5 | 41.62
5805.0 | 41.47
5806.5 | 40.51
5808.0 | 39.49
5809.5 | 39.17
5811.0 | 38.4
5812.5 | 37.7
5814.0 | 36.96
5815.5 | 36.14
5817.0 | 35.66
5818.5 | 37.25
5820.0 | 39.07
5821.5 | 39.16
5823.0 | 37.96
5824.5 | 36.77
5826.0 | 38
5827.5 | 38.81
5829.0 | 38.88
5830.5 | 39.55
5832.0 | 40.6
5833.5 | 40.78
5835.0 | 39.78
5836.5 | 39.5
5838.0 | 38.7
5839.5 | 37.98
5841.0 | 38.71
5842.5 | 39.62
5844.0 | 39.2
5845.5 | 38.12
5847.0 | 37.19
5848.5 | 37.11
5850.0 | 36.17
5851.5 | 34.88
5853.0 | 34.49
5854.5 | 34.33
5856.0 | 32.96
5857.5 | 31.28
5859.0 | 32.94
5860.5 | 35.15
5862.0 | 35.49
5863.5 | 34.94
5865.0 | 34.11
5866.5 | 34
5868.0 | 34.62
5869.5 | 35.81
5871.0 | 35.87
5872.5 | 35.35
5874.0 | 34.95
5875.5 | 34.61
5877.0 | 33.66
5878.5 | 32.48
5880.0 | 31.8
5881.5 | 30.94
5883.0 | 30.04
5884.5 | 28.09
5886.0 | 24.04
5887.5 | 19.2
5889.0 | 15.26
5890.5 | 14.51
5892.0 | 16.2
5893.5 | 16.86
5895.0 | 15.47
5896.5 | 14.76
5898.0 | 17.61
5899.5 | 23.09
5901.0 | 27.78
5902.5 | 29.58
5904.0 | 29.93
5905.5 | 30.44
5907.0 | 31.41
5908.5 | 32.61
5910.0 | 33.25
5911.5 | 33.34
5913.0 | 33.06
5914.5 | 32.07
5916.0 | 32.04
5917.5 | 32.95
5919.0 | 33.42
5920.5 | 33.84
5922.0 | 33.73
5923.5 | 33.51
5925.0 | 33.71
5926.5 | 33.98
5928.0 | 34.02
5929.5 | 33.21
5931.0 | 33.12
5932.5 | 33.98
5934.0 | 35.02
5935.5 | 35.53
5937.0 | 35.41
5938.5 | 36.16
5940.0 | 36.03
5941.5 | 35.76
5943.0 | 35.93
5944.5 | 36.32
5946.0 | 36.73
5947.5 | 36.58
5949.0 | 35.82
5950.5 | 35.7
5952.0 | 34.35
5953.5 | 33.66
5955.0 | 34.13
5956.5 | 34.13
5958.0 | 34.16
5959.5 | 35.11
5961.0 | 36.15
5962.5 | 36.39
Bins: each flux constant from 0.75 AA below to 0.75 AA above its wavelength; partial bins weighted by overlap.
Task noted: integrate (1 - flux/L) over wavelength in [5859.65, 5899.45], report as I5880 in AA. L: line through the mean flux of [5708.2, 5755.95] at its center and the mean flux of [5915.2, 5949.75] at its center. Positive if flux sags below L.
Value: 8.5 AA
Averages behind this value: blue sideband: 37.3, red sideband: 34.6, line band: 27.8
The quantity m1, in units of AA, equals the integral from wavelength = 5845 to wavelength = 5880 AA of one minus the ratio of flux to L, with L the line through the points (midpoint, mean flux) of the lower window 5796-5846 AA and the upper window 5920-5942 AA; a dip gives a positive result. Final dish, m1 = 2.35 AA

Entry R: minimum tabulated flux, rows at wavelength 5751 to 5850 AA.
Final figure 34.91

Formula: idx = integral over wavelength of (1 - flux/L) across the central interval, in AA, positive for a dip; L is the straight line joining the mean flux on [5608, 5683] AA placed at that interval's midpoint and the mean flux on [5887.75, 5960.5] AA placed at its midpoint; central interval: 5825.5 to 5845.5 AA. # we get -4.7 AA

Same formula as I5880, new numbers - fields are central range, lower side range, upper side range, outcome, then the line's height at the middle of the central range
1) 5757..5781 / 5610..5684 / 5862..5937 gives -4.5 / 31.8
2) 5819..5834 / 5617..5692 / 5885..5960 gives -3.4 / 31.7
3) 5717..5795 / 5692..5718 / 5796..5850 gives -2.5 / 36.6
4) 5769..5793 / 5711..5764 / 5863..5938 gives -0.9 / 35.6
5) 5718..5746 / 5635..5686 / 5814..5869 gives -1.6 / 35.2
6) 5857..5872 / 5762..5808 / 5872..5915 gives -2.3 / 29.9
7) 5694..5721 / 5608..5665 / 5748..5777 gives 0.8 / 36.3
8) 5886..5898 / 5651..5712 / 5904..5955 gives 6.2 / 34.1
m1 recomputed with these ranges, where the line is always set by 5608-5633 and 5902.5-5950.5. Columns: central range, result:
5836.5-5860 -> -1.9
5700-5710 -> -0.4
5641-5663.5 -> -0.9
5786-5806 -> -3.4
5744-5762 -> -3.5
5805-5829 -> -3.4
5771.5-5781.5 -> -1.3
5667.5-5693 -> -1.4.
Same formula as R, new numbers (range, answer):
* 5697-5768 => 33.1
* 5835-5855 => 34.33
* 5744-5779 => 36.41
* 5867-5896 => 14.51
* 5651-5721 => 31.62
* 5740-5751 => 37.41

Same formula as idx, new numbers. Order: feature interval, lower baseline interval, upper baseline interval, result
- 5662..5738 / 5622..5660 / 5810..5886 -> -1.99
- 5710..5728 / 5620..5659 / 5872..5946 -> -2.11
